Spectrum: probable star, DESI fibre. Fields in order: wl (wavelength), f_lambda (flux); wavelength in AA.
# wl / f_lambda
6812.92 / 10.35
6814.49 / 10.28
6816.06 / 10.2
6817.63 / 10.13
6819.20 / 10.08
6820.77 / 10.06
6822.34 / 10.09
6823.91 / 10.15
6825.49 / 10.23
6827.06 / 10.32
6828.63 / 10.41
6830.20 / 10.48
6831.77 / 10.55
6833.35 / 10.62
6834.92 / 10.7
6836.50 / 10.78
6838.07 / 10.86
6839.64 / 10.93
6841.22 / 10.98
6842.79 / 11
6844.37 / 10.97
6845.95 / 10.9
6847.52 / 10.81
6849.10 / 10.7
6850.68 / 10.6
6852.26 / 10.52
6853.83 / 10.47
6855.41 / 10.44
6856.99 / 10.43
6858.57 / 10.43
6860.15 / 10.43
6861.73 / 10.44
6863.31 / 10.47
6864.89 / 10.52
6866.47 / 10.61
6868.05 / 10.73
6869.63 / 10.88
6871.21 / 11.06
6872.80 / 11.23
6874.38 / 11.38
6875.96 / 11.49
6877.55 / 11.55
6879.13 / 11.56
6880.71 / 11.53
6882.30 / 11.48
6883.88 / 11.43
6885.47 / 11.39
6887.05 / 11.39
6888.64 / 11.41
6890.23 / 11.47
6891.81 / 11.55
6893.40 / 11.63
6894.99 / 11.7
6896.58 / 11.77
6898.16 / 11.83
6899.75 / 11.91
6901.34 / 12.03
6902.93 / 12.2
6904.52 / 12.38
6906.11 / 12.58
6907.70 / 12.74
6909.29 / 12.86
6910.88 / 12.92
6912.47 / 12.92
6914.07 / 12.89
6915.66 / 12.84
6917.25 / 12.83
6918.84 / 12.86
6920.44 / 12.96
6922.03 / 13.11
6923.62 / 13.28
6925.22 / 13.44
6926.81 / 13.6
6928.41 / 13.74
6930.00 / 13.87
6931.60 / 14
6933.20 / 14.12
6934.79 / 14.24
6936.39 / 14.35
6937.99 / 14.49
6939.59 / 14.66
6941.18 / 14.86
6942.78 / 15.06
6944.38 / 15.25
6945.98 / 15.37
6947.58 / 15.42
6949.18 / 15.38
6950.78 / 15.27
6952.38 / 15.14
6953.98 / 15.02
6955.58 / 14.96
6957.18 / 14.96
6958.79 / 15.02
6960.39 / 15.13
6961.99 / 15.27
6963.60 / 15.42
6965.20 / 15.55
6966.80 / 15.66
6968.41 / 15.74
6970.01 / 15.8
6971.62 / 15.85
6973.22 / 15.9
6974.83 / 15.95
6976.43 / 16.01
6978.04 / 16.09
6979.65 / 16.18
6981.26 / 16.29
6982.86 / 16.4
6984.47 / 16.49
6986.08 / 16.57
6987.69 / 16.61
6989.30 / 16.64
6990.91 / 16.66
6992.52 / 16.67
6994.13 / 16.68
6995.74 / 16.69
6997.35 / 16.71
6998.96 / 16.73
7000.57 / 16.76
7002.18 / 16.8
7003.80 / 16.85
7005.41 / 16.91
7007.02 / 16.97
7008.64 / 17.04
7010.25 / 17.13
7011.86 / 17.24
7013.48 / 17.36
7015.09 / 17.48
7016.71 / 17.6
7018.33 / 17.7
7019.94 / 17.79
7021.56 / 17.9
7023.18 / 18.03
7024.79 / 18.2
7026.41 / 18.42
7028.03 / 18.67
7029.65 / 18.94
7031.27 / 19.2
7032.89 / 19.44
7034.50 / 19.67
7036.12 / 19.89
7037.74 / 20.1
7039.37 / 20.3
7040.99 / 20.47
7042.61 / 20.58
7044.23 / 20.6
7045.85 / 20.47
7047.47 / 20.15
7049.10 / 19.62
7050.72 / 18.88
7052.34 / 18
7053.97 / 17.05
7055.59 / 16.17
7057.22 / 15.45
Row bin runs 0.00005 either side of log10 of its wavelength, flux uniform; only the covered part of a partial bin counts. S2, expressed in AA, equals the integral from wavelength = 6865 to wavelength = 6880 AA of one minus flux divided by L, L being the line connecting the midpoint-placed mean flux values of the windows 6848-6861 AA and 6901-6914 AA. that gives 0.1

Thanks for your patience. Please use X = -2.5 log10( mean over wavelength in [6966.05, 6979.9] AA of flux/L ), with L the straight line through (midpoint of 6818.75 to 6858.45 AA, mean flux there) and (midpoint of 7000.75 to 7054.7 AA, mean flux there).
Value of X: 0.02 mag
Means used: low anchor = 10.6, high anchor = 18.5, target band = 15.9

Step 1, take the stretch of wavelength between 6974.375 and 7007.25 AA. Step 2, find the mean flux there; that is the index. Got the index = 16.6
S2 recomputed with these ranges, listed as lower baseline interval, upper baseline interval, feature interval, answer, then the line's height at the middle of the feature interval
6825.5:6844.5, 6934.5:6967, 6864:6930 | 5.0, 13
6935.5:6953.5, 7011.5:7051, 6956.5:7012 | 1.9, 16.8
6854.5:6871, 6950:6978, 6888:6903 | 0.5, 12.1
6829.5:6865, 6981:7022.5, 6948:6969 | -0.1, 15.2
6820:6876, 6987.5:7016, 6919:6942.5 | 0.2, 14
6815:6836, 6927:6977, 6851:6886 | 2.9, 11.9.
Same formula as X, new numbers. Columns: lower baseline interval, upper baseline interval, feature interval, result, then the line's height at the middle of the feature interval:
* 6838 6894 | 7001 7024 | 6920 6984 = -0.020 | 14.7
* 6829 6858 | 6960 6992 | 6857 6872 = 0.091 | 11.5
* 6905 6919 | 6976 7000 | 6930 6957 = -0.036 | 14.3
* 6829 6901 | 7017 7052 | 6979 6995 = 0.027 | 16.9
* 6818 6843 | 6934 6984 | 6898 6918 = 0.075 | 13.4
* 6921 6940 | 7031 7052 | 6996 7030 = 0.056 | 18.4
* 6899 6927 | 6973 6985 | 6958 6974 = -0.003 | 15.5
